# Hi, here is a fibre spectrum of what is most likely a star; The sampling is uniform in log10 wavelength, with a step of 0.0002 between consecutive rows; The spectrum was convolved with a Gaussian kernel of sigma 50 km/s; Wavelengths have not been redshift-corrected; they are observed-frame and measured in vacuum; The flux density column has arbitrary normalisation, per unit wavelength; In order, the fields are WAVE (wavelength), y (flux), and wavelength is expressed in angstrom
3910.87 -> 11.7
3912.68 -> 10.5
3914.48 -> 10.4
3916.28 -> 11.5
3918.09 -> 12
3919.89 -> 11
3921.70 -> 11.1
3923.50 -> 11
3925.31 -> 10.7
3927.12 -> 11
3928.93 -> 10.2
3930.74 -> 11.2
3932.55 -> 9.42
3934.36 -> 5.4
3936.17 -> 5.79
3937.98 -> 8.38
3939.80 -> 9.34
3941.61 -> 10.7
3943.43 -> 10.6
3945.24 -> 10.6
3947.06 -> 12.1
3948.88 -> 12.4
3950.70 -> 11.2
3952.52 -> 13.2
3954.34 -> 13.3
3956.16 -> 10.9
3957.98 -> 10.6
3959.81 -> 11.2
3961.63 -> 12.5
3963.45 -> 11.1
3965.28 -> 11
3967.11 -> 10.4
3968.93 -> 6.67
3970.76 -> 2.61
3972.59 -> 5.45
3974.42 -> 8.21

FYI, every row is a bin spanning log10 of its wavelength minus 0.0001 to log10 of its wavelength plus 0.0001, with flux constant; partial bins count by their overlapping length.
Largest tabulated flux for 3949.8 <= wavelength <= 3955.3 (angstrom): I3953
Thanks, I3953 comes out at 13.3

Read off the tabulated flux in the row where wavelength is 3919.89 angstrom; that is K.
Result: 11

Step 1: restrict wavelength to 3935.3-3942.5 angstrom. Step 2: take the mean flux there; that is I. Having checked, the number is 8.56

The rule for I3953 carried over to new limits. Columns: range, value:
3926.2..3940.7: 11.2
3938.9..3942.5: 10.7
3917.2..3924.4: 12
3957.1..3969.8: 12.5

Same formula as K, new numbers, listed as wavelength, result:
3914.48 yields 10.4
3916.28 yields 11.5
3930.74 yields 11.2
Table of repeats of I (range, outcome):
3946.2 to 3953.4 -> 12.2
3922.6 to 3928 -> 10.9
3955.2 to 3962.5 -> 11.3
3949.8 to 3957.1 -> 12.2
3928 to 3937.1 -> 8.41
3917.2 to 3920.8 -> 11.5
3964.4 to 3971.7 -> 7.65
